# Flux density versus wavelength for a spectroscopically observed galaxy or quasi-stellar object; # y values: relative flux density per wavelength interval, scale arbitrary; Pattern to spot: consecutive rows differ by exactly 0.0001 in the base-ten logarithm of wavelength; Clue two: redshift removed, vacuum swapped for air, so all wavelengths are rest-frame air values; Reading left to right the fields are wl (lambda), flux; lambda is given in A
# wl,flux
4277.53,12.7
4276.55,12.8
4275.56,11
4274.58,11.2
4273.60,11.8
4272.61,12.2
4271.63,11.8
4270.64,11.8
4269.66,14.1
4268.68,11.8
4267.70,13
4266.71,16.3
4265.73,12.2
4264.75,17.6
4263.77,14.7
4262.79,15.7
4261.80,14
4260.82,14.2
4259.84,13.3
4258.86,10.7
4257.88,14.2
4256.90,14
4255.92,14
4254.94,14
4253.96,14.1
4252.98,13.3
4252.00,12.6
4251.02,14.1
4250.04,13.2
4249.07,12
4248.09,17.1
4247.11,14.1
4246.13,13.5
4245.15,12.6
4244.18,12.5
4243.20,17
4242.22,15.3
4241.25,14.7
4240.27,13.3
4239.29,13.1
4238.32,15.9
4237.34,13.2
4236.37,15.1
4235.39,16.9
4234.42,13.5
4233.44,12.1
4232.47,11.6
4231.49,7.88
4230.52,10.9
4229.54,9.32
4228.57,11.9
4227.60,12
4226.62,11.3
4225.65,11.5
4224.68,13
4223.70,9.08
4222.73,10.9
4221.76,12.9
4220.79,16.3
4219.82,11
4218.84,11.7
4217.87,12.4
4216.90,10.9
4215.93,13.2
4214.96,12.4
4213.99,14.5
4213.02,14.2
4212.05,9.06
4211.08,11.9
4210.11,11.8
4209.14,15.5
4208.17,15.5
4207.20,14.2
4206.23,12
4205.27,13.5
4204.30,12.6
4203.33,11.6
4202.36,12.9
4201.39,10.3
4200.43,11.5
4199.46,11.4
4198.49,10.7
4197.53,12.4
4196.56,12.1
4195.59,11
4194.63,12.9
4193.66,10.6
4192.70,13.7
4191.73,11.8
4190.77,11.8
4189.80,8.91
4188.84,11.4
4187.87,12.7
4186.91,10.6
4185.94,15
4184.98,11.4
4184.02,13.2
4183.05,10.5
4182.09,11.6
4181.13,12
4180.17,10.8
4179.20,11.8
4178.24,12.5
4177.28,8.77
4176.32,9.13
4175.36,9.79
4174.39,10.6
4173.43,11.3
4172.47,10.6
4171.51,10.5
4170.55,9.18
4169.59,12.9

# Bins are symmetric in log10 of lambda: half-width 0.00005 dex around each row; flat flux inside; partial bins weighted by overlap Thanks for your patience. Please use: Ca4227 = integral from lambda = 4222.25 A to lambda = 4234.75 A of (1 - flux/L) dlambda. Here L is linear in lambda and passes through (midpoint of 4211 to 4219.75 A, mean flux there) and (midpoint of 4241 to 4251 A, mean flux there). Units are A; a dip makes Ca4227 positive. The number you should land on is 1.8 A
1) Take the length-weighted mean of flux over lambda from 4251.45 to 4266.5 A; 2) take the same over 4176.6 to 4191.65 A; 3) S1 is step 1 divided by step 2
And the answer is 1.21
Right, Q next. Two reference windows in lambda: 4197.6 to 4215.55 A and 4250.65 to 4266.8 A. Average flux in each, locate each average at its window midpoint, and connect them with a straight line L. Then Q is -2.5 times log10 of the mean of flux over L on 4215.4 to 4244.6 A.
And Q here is 0.044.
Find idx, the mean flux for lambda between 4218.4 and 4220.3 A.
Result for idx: 11.3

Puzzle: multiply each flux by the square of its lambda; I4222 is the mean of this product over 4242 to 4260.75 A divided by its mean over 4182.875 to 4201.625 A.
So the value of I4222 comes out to 1.2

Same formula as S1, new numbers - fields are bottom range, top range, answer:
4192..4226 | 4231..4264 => 1.12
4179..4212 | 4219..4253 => 1.08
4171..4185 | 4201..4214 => 1.17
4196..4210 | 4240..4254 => 1.11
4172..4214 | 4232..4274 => 1.16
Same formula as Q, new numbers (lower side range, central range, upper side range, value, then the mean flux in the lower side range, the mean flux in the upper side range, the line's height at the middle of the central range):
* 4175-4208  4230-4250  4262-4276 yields -0.08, 11.7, 13.3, 12.7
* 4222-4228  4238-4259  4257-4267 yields -0.06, 11.3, 14.2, 13.2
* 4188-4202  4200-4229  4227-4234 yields -0.12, 11.5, 10.8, 11.1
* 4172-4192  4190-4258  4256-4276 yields -0.04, 11.2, 13.3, 12.3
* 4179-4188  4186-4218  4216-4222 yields 0.00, 11.9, 12.6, 12.3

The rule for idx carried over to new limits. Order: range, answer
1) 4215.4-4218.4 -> 12.2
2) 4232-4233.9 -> 11.9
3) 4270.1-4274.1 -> 11.9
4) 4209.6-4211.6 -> 11.8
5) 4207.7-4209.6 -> 15.5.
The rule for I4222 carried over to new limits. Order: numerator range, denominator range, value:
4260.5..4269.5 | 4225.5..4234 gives 1.34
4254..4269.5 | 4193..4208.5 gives 1.18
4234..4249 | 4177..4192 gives 1.28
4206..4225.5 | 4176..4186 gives 1.12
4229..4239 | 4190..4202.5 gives 1.10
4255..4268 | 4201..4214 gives 1.14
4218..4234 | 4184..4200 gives 0.99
